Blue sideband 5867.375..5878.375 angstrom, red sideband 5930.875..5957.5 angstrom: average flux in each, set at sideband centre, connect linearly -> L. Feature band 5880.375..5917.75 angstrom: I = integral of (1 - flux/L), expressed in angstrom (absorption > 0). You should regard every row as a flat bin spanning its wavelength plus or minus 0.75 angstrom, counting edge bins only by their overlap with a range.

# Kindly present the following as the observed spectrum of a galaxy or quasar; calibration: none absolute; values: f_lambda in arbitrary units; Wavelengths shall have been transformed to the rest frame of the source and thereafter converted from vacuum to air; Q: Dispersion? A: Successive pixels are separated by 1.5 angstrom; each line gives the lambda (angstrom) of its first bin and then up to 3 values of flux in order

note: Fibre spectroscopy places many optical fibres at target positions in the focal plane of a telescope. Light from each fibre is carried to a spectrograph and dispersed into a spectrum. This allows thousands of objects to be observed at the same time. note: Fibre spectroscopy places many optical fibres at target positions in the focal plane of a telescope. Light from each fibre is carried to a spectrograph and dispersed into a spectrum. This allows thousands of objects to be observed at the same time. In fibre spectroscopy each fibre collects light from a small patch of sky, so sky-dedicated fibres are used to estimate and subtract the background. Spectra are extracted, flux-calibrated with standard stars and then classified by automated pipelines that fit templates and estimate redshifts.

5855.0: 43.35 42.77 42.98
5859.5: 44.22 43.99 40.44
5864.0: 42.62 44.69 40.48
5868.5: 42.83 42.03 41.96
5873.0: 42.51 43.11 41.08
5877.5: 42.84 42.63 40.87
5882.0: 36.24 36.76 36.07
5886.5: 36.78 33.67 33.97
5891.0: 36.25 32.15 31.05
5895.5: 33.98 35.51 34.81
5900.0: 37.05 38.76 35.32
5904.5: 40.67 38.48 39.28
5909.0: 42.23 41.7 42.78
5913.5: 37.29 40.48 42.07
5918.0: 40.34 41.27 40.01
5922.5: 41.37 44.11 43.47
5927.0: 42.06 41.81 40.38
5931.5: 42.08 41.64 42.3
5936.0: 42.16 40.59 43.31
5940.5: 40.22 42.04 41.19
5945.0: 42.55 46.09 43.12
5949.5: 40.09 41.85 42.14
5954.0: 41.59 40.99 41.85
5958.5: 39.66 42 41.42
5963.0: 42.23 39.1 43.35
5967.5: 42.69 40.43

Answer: 4.3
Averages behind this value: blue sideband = 42.3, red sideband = 42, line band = 37.4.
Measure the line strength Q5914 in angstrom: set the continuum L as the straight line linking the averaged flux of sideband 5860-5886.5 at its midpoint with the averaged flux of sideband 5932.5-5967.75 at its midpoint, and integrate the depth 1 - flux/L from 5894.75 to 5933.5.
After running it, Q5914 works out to 1.46 angstrom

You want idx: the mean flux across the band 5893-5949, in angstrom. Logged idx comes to 40.3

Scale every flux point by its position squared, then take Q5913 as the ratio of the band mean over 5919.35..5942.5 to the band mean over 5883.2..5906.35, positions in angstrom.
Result 1.19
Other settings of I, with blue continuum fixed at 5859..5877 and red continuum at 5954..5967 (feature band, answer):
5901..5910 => 0.6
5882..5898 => 2.8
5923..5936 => -0.1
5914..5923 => 0.2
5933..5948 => -0.2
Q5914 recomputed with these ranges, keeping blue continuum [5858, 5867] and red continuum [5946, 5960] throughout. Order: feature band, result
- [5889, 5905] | 2.7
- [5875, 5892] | 1.9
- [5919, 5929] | 0.0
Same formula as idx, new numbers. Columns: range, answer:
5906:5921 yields 40.7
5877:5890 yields 37.7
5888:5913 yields 37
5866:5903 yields 38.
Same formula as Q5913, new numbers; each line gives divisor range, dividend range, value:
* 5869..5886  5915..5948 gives 1.05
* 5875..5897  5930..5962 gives 1.16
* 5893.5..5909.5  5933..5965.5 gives 1.15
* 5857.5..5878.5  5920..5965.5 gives 1.01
